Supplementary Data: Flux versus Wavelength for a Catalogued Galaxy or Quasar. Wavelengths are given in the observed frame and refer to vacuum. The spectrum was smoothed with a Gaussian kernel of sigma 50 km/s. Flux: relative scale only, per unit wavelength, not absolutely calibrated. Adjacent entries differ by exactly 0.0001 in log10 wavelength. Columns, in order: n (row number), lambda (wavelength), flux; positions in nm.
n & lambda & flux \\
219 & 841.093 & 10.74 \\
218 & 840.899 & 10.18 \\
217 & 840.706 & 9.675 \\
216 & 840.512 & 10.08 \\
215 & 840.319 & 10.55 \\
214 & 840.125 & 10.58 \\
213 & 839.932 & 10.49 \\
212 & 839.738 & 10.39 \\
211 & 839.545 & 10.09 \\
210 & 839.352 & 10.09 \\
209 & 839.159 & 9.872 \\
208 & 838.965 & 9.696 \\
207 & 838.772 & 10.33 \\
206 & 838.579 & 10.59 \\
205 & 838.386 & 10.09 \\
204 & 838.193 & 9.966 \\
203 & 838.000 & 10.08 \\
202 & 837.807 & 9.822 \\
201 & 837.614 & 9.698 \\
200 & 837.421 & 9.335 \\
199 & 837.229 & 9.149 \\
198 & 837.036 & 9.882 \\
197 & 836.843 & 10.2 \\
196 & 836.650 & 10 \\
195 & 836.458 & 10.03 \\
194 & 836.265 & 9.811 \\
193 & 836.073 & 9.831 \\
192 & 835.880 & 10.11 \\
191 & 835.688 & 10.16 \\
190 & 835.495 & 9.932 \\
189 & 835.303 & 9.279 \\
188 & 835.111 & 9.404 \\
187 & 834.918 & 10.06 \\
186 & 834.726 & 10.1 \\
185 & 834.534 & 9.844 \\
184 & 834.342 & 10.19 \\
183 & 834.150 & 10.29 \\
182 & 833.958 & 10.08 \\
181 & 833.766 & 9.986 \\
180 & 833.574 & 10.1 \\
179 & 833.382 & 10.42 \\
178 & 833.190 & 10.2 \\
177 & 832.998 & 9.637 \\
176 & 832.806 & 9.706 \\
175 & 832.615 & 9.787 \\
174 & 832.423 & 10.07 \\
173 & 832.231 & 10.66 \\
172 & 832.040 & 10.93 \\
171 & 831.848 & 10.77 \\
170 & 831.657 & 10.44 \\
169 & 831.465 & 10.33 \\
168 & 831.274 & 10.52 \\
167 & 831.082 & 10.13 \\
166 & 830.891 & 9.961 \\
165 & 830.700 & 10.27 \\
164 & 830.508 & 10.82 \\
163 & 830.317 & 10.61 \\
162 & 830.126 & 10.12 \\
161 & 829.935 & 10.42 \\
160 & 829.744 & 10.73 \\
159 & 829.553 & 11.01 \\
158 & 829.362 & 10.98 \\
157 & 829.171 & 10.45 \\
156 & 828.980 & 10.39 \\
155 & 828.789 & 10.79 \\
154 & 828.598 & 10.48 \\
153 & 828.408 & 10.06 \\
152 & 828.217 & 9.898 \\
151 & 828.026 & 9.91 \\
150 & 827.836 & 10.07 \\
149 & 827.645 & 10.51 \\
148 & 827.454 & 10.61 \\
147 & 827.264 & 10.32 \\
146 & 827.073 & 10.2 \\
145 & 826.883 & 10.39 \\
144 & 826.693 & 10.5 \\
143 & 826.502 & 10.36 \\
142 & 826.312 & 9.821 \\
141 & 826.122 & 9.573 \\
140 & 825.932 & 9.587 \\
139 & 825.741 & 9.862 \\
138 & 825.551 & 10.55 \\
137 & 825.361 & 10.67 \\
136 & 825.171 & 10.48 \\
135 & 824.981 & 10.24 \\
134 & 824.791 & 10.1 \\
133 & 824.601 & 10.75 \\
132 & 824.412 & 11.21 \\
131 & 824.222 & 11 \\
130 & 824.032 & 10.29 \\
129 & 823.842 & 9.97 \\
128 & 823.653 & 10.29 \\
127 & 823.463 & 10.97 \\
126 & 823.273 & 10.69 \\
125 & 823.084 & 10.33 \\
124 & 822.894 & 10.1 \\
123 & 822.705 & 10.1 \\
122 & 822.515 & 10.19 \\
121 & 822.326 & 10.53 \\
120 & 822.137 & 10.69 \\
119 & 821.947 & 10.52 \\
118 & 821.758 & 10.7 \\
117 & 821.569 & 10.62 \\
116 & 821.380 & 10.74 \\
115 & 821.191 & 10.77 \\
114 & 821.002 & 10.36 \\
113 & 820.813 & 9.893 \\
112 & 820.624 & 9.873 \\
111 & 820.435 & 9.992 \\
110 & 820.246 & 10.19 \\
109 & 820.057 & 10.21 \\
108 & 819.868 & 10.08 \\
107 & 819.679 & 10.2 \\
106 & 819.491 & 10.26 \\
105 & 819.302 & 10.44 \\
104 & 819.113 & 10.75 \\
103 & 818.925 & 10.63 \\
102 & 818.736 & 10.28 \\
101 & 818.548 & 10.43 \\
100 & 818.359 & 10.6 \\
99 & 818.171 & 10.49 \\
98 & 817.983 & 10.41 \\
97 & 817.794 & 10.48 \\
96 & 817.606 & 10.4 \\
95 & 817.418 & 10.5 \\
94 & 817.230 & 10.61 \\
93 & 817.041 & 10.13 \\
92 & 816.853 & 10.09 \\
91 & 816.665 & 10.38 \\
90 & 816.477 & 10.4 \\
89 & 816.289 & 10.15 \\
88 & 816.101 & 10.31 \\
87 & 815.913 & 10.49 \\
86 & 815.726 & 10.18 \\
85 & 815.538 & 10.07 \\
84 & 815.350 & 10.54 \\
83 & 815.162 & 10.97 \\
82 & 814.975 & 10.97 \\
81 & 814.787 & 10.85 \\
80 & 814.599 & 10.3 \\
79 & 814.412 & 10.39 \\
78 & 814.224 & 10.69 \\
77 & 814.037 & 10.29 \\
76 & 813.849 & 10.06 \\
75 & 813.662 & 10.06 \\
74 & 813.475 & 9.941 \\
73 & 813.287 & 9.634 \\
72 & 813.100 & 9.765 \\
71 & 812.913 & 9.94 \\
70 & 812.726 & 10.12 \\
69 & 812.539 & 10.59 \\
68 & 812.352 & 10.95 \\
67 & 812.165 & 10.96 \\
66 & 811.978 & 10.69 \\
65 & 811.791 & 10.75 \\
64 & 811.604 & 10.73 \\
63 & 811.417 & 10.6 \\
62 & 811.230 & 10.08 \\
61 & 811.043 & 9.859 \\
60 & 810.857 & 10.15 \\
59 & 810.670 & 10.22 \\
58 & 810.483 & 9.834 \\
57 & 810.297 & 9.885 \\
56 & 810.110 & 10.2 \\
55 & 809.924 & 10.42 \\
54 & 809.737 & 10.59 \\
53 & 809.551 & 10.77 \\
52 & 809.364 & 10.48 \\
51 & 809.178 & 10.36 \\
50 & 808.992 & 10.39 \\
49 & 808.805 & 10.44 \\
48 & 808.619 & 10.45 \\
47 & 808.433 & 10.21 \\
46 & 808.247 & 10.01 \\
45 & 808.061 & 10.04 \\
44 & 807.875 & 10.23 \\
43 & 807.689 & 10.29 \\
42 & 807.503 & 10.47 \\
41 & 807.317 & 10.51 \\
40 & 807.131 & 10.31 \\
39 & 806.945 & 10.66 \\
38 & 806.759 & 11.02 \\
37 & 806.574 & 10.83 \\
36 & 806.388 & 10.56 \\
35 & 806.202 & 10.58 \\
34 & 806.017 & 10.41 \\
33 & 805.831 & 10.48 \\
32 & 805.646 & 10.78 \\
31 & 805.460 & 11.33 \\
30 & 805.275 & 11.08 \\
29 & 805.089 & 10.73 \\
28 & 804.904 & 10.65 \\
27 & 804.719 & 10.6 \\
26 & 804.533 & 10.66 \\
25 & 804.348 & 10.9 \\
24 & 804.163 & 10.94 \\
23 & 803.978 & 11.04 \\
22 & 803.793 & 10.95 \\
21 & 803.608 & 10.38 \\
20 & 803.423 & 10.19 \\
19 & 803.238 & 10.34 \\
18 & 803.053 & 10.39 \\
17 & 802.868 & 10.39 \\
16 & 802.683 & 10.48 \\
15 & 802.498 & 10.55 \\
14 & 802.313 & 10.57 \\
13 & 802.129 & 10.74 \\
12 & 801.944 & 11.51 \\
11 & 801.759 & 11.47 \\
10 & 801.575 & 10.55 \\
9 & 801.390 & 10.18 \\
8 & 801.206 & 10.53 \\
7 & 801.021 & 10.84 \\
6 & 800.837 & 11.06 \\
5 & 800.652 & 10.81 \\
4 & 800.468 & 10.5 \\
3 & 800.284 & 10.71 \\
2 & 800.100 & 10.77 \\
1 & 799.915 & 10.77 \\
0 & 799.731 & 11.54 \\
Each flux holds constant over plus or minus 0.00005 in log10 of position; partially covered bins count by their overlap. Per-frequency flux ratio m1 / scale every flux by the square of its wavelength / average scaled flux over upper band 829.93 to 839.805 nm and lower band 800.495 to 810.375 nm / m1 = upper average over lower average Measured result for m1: 1.0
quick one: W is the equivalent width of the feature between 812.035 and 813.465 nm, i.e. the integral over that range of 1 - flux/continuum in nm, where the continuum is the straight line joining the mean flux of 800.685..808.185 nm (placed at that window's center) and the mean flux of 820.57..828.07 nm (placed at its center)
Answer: 0.04 nm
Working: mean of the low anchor 10.7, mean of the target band 10.3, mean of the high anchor 10.4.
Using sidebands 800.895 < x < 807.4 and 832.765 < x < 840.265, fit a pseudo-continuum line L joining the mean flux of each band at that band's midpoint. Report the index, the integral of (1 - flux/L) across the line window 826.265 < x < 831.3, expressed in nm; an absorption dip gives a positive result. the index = -0.113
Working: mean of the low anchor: 10.7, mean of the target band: 10.4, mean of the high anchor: 9.99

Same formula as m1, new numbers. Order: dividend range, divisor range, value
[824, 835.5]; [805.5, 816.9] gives 1.04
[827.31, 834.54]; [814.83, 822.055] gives 1.02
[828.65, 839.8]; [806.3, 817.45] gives 1.03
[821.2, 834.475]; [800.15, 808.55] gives 1.03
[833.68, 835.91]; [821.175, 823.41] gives 0.98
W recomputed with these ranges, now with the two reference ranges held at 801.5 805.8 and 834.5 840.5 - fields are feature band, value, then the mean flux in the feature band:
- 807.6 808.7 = 0.046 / 10.2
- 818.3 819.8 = -0.005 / 10.4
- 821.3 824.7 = -0.074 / 10.5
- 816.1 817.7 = 0.018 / 10.3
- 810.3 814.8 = 0.108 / 10.3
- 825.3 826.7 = 0.023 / 10.1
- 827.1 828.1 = -0.008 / 10.3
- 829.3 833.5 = -0.107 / 10.4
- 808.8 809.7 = 0.010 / 10.5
